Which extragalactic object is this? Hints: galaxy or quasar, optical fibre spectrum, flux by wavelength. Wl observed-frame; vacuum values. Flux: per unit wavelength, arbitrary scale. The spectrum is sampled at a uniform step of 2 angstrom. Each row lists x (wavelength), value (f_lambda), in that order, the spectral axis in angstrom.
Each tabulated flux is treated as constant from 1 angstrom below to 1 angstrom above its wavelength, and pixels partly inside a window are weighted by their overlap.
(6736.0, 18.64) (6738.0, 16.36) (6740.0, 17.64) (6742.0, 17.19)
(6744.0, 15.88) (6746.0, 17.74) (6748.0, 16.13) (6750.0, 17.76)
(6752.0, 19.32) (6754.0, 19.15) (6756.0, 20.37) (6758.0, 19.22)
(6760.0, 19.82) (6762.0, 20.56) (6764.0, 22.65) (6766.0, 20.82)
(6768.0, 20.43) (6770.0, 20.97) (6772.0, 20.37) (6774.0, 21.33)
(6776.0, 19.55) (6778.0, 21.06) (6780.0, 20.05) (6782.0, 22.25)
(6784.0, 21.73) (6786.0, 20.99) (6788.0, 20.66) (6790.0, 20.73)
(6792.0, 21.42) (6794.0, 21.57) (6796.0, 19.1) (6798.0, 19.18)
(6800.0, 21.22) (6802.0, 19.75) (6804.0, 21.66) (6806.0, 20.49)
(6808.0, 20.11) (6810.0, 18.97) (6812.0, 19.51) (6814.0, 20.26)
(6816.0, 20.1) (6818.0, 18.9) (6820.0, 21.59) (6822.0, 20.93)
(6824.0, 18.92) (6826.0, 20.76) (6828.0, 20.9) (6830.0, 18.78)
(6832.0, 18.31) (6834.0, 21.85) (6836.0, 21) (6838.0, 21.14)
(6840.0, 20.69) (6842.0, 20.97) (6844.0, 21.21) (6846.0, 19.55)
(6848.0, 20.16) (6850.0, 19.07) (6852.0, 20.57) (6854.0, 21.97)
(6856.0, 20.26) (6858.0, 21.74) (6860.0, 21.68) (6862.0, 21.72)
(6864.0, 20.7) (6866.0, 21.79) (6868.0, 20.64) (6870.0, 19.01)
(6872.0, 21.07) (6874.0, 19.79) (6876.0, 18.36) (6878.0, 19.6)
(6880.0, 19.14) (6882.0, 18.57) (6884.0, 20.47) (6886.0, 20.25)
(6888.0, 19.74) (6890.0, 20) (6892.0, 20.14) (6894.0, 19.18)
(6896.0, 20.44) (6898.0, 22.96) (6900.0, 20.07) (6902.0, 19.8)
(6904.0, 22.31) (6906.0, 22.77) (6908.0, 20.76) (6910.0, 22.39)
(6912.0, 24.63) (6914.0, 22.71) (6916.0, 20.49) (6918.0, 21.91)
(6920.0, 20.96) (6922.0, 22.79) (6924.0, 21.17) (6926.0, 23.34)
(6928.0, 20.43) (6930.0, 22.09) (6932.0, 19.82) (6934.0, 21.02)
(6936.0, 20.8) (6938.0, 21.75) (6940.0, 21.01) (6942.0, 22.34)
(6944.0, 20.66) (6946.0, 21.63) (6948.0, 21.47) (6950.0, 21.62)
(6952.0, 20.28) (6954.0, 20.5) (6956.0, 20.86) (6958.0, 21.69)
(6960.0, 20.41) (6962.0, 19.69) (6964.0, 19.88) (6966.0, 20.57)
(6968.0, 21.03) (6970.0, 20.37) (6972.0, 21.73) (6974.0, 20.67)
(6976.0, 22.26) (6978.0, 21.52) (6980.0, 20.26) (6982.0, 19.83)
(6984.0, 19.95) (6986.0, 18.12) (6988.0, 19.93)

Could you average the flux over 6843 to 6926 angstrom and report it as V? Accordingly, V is 20.8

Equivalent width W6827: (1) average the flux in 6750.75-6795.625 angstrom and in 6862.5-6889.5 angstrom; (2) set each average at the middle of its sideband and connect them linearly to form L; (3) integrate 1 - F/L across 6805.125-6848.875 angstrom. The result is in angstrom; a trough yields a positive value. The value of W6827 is 0.1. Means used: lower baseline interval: 20.6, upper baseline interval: 20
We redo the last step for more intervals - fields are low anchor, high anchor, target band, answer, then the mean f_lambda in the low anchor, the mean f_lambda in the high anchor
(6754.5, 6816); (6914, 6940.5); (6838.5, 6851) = 0.4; 20.5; 21.4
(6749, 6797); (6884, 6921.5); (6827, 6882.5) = 1.5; 20.5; 21.2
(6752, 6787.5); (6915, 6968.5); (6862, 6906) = 1.4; 20.6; 21.1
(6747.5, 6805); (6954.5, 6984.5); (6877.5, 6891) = 0.6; 20.4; 20.7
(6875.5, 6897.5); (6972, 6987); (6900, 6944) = -3.5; 19.7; 20.5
